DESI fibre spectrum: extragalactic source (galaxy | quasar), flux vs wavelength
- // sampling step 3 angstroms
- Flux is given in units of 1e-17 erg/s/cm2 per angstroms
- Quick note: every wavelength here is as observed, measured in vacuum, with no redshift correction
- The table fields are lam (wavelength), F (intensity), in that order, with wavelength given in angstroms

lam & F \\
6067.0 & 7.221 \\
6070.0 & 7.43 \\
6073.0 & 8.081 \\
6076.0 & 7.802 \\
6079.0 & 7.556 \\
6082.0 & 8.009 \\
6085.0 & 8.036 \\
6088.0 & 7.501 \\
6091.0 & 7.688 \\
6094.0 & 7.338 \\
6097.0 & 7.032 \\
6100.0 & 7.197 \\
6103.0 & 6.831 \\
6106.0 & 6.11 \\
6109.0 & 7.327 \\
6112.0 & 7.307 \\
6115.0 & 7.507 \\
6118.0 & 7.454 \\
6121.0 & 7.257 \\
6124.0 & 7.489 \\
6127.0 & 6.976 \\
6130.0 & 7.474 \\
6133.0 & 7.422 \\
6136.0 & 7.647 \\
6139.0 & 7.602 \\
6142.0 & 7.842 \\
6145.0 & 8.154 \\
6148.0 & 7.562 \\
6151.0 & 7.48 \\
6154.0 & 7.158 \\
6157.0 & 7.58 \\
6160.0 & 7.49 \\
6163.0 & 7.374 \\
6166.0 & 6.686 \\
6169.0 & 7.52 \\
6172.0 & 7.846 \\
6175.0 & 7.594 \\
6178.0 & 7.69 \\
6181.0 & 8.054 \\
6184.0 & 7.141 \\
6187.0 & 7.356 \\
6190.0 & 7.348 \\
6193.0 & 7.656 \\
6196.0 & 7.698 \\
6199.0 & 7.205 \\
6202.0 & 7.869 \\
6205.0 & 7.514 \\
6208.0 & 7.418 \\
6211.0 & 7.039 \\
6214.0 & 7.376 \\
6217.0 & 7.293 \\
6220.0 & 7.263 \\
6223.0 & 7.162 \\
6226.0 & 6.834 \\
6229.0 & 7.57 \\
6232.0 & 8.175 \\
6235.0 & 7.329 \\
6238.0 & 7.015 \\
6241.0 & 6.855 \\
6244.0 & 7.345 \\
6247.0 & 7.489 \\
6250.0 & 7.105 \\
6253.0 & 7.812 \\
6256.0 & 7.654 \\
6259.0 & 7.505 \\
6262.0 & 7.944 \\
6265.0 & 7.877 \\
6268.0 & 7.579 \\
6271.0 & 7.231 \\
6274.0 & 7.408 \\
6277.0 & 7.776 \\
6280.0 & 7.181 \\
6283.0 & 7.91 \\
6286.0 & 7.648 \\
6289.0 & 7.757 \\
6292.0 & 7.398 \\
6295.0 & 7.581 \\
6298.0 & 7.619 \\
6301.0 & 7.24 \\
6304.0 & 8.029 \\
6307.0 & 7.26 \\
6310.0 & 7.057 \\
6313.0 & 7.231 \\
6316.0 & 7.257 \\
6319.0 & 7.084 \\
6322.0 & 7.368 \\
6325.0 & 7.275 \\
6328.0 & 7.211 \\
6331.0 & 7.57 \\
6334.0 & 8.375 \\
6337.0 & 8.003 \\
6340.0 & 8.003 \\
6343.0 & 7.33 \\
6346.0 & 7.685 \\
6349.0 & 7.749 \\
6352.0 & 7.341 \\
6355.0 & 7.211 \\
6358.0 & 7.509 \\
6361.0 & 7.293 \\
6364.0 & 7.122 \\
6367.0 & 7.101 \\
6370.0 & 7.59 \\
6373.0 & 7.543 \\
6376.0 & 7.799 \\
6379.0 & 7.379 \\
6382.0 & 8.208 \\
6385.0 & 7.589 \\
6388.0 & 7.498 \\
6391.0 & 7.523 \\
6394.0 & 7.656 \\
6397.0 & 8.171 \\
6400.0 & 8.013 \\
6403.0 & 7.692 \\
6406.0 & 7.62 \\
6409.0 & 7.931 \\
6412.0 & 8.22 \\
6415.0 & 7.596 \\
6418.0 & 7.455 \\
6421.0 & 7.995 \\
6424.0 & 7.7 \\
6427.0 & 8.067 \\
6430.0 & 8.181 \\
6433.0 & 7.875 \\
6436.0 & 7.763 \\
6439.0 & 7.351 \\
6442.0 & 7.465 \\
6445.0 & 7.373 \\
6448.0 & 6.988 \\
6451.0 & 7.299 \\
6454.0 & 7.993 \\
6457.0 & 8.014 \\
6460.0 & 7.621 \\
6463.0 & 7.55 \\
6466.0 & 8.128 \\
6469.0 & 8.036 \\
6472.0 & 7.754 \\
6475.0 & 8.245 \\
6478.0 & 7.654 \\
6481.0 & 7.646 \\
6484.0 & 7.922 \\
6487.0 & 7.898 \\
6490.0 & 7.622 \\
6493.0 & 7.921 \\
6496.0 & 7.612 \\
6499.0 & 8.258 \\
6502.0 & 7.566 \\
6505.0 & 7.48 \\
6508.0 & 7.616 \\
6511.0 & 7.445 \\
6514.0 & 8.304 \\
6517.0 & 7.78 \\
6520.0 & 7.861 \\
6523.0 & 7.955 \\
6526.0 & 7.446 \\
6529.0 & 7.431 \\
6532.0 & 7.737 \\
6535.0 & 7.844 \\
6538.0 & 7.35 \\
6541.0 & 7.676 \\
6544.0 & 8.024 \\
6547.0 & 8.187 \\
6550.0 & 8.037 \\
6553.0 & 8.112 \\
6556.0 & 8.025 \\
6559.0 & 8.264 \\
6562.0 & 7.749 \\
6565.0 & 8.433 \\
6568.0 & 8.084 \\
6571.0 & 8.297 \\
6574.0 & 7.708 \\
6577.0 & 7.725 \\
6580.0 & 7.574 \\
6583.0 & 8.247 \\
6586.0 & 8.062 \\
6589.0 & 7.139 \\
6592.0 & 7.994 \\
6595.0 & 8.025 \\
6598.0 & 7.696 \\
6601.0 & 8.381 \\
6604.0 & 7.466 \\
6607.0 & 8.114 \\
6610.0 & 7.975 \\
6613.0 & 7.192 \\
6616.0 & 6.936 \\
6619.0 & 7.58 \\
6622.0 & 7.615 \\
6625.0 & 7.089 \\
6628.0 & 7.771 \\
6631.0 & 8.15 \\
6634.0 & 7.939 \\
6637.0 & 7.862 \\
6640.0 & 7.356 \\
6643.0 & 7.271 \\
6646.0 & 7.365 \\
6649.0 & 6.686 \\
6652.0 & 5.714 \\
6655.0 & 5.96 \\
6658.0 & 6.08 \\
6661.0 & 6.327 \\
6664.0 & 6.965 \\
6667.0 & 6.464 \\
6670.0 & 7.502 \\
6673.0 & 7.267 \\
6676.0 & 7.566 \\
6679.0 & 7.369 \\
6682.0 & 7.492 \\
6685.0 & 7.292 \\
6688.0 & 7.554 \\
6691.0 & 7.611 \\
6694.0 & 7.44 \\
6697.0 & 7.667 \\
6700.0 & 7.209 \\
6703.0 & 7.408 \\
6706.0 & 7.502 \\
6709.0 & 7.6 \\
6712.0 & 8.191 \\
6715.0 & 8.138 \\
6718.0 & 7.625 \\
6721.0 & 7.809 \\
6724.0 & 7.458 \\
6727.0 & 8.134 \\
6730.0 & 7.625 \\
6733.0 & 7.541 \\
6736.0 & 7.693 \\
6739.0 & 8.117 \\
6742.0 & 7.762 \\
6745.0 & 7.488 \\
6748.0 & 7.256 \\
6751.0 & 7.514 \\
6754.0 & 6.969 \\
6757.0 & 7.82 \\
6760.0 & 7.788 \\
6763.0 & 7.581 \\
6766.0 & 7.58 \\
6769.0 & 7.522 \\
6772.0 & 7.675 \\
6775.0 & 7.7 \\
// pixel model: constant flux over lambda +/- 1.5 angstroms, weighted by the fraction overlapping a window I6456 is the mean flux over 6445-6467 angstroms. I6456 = 7.63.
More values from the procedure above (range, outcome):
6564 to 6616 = 7.86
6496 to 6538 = 7.73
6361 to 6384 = 7.52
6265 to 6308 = 7.56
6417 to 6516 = 7.75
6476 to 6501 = 7.82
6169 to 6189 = 7.6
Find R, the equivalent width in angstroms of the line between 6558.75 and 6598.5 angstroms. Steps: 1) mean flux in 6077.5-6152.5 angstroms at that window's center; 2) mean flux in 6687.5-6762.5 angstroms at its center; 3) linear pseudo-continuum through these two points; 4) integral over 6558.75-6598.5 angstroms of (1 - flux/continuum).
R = -1.8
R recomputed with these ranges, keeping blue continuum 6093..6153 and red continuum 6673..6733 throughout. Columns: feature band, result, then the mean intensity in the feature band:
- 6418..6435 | -0.98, 7.91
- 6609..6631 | 0.24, 7.49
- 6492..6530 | -1.14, 7.75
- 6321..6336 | -0.28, 7.58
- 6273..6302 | -0.54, 7.56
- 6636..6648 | 0.26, 7.41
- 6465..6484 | -1.02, 7.91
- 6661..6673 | 1.04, 6.93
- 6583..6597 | -0.54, 7.85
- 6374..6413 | -1.65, 7.78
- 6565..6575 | -0.74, 8.11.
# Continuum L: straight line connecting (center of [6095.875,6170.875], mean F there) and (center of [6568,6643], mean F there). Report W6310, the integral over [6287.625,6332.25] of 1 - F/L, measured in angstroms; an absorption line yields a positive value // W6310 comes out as 0.6 angstroms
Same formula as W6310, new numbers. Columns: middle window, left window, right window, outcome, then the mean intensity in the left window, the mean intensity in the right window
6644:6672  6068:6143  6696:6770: 3.8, 7.43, 7.64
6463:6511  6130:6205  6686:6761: -1.3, 7.54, 7.63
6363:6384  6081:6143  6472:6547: 0.2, 7.37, 7.77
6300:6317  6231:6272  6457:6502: 0.5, 7.49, 7.84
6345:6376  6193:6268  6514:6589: 0.8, 7.44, 7.89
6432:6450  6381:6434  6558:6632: 0.9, 7.83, 7.81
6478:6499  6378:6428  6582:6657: -0.4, 7.78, 7.49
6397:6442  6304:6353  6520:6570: -0.9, 7.51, 7.9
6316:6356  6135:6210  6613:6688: -0.8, 7.54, 7.16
